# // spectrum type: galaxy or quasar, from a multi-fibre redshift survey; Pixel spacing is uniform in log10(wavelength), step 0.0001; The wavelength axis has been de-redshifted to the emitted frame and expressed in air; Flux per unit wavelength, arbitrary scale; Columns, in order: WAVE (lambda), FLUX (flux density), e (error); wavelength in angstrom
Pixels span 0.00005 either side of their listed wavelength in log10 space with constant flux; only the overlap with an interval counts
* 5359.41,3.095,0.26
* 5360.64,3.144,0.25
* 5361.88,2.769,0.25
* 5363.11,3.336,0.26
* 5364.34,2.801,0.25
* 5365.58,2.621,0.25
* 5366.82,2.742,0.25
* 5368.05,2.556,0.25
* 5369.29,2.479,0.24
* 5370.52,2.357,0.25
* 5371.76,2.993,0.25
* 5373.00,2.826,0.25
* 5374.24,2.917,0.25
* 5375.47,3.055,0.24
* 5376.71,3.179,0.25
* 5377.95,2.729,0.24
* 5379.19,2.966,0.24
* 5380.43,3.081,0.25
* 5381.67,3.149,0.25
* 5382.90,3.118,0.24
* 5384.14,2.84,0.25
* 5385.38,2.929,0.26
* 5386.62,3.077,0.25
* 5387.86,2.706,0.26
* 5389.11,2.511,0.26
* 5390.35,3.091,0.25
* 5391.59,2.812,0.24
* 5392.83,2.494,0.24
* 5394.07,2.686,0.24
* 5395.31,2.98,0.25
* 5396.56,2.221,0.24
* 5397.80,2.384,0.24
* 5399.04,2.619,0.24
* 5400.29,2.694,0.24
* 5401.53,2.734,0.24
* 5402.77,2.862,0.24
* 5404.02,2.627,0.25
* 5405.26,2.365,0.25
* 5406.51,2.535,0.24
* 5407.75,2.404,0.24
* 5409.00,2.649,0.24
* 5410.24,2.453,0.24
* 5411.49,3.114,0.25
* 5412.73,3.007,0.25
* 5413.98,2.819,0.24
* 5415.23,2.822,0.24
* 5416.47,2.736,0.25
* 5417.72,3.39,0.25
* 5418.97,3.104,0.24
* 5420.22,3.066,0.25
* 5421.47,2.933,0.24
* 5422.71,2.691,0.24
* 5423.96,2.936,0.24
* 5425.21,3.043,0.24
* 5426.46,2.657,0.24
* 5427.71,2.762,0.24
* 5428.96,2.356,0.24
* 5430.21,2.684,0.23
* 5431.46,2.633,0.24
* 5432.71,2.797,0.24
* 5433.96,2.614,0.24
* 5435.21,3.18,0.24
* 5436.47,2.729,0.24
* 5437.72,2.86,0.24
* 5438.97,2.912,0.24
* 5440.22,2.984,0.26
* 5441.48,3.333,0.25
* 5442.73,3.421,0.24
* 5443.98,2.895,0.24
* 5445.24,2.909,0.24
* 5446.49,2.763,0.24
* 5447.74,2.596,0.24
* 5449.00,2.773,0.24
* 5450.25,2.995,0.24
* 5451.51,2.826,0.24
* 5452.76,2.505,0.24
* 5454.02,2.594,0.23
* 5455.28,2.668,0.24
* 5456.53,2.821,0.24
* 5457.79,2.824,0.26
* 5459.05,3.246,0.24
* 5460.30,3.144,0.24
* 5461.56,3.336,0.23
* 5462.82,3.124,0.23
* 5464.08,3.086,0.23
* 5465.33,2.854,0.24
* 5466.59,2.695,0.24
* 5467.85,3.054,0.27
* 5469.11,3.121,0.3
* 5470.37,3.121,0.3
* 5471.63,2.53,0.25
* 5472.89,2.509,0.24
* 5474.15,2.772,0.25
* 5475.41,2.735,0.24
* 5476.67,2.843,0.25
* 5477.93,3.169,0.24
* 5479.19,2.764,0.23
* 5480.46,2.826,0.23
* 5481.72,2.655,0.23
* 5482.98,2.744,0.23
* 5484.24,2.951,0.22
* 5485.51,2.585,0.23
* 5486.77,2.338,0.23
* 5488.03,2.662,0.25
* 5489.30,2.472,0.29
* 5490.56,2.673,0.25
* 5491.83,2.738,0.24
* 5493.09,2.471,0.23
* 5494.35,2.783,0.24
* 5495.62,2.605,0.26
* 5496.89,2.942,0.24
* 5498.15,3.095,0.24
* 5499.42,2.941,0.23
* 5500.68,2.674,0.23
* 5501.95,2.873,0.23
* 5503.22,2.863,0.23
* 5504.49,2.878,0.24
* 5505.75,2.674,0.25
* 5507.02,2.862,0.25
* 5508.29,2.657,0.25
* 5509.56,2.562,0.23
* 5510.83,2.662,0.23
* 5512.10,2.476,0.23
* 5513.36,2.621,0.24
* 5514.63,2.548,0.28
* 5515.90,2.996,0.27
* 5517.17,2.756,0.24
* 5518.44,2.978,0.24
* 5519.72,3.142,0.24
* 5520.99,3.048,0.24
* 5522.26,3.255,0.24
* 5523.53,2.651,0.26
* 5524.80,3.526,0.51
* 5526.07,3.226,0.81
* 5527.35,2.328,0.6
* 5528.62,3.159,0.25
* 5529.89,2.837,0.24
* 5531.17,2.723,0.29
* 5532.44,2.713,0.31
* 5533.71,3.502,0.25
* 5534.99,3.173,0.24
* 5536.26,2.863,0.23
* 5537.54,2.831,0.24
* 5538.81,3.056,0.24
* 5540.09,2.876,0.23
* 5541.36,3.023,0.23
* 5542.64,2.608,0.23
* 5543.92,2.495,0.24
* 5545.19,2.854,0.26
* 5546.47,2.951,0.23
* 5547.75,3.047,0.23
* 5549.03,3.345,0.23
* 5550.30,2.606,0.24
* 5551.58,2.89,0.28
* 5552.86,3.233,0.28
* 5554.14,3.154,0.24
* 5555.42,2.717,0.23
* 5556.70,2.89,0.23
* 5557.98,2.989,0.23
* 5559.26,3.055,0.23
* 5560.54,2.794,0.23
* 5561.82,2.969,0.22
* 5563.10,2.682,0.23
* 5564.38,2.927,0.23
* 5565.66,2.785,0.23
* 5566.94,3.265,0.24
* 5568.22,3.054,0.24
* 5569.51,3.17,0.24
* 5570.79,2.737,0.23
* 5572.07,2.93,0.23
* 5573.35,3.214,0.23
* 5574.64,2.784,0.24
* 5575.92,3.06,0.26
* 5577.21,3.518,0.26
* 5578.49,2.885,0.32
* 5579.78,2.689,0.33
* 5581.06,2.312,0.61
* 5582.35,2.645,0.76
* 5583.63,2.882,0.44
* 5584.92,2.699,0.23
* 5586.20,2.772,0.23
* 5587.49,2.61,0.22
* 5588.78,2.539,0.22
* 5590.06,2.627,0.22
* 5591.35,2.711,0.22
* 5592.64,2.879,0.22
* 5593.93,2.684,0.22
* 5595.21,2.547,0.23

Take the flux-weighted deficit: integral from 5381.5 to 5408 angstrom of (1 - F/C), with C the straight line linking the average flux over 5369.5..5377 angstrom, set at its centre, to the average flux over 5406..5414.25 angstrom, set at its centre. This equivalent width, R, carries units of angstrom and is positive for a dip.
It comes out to 0.5 angstrom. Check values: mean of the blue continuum 2.85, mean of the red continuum 2.71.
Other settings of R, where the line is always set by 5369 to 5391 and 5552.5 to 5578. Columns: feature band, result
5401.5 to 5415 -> 1.0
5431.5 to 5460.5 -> 0.5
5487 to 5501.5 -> 1.1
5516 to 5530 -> -0.1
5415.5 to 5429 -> 0.1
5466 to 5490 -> 1.5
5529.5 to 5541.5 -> 0.1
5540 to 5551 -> 0.4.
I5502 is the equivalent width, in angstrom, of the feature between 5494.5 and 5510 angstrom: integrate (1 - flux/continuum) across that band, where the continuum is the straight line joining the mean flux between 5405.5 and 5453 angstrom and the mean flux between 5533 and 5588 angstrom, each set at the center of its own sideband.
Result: 0.4 angstrom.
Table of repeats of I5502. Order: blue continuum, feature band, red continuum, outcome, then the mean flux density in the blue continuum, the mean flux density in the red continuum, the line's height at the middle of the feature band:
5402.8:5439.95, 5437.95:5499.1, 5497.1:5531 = -0.4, 2.79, 2.86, 2.82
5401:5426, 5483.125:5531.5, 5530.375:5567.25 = 1.6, 2.81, 2.93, 2.89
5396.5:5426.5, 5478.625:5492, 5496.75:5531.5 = 0.8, 2.77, 2.86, 2.83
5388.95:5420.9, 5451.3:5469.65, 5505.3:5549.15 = -0.8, 2.74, 2.88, 2.81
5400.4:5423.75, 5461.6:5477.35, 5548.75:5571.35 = -0.2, 2.8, 2.95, 2.86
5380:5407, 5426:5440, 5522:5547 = 0.2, 2.75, 2.93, 2.8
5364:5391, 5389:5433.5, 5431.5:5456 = 1.7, 2.85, 2.86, 2.85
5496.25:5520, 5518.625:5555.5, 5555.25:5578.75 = -1.0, 2.79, 2.98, 2.88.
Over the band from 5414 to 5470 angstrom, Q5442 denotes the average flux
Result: 2.9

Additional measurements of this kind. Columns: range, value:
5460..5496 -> 2.8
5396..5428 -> 2.76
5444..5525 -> 2.82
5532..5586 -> 2.93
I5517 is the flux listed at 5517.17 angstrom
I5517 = 2.756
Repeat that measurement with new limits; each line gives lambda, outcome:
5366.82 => 2.742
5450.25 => 2.995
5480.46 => 2.826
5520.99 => 3.048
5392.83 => 2.494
